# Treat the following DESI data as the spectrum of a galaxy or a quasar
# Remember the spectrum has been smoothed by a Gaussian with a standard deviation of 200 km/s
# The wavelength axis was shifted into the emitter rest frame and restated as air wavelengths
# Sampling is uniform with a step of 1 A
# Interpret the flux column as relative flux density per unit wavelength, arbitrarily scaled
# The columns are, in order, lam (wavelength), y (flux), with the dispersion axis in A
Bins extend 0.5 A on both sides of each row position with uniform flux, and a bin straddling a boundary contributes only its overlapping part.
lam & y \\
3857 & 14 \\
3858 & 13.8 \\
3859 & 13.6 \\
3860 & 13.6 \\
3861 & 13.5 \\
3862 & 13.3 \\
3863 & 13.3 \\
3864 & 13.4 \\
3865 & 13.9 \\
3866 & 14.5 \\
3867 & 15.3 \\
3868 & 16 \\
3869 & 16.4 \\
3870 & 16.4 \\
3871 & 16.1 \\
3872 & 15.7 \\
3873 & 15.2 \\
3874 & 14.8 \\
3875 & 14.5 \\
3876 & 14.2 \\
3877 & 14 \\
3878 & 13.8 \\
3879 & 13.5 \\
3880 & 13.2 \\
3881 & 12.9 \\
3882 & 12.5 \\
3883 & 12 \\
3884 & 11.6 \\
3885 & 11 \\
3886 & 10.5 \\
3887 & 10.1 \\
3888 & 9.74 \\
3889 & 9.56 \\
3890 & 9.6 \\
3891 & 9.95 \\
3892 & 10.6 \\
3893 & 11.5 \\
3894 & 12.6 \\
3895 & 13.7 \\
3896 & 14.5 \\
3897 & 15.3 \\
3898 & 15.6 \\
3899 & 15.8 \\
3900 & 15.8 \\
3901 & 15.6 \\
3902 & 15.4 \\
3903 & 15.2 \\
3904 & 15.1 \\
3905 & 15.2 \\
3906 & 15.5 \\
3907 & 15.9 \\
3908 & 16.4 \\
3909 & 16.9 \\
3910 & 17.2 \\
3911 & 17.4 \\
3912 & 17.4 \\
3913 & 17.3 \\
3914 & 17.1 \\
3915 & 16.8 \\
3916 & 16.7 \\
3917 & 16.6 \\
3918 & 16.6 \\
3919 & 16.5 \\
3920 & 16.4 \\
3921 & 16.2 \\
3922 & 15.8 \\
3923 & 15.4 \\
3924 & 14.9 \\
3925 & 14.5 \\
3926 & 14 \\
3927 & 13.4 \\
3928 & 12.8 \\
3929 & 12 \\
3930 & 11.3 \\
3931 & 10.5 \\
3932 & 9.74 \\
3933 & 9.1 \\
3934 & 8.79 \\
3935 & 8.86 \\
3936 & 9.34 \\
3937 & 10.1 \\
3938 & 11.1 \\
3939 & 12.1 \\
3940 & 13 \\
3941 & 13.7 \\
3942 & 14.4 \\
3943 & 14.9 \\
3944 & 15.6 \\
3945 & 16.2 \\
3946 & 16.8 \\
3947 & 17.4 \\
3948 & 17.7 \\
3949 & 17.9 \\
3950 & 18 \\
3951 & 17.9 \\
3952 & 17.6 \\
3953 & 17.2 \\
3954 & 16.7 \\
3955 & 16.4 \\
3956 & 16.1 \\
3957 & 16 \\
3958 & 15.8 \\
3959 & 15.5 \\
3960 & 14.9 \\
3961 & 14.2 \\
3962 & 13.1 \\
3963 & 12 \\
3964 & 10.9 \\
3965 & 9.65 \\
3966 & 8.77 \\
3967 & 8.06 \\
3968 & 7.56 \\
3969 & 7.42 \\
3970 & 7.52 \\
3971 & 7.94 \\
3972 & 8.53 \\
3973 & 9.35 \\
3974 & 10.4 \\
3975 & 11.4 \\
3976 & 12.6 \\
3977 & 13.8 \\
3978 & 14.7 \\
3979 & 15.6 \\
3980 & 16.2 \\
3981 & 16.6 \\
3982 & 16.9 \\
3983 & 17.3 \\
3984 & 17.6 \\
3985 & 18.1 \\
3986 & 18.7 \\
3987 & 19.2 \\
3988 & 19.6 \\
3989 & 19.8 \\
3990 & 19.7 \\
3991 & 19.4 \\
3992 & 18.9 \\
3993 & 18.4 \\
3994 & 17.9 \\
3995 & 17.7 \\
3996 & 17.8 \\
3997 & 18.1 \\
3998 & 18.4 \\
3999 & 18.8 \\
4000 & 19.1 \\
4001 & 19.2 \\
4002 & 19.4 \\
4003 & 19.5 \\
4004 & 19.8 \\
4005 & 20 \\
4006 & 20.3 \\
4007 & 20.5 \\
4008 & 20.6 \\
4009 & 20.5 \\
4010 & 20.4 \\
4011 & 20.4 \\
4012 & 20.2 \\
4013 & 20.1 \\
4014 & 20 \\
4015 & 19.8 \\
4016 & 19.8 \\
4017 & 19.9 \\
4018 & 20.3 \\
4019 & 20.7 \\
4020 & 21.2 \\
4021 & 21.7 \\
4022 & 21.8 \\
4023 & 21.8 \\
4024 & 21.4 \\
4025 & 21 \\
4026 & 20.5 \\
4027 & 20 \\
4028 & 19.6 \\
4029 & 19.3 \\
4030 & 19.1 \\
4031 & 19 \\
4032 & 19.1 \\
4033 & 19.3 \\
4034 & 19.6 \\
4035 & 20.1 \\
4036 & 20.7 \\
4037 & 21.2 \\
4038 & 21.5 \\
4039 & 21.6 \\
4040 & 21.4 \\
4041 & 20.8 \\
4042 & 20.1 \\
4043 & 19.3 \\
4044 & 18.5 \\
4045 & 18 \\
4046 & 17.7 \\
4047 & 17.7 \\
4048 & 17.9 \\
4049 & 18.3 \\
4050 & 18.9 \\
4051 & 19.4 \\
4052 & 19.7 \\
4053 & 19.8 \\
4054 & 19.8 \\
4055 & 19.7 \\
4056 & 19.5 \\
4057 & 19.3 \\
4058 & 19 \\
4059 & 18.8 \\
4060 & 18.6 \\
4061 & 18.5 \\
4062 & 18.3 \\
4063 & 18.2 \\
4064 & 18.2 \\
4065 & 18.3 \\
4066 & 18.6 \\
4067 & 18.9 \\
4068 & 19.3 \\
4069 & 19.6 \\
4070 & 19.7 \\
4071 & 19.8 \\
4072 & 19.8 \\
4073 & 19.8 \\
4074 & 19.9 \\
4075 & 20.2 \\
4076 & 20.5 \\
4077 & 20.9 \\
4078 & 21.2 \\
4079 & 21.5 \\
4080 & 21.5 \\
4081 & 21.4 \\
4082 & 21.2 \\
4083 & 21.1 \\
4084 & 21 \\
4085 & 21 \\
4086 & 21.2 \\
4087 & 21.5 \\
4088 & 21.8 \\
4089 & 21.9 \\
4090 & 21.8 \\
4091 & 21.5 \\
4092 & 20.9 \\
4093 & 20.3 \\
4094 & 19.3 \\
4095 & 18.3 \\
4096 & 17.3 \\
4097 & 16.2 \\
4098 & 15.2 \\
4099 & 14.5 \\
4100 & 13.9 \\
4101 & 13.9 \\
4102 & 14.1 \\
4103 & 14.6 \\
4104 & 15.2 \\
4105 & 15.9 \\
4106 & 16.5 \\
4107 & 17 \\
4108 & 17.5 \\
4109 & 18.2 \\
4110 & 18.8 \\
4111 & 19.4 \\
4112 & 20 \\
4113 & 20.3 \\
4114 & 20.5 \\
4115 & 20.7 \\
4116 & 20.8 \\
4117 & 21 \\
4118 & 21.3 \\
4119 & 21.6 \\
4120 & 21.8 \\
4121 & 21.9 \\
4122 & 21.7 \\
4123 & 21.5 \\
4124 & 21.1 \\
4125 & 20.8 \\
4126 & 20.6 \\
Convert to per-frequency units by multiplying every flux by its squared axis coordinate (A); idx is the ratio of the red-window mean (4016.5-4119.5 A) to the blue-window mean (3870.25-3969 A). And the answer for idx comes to 1.5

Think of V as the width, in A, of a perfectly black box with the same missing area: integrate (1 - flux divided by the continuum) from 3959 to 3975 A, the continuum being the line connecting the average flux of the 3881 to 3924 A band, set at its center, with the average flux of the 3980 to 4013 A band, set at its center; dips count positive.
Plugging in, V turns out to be 6.65 A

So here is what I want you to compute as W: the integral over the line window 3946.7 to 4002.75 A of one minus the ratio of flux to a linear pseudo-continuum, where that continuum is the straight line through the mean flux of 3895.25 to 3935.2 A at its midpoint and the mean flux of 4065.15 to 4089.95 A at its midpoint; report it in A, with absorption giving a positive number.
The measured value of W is 5.2 A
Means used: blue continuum 14.8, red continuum 20.5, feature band 15.4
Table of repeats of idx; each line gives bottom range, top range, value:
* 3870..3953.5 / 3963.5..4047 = 1.32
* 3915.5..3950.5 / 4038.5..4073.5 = 1.46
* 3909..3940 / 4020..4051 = 1.52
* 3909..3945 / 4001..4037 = 1.51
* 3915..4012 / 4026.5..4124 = 1.34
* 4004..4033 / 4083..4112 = 0.93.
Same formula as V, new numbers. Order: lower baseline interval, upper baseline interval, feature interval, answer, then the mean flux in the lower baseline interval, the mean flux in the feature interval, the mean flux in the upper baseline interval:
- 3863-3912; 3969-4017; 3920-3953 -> 3.58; 14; 13.9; 17.3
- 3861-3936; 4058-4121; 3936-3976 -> 5.77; 14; 13.3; 19.2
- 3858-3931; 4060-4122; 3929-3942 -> 3.82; 14.3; 10.8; 19.3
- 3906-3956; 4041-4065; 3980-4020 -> -4.84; 14.8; 19.2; 18.9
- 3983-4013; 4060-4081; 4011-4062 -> -0.95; 19.2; 19.8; 19.7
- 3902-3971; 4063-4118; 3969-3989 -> 1.67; 14.2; 14.3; 19.1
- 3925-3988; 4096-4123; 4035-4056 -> -4.33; 13.6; 19.6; 18.2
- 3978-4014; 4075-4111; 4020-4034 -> -1.08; 18.8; 20.3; 18.8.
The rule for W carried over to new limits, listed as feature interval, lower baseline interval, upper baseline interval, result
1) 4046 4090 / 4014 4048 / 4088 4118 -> -1.59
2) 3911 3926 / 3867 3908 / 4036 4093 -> -1.48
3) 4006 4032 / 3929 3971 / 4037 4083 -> -4.84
